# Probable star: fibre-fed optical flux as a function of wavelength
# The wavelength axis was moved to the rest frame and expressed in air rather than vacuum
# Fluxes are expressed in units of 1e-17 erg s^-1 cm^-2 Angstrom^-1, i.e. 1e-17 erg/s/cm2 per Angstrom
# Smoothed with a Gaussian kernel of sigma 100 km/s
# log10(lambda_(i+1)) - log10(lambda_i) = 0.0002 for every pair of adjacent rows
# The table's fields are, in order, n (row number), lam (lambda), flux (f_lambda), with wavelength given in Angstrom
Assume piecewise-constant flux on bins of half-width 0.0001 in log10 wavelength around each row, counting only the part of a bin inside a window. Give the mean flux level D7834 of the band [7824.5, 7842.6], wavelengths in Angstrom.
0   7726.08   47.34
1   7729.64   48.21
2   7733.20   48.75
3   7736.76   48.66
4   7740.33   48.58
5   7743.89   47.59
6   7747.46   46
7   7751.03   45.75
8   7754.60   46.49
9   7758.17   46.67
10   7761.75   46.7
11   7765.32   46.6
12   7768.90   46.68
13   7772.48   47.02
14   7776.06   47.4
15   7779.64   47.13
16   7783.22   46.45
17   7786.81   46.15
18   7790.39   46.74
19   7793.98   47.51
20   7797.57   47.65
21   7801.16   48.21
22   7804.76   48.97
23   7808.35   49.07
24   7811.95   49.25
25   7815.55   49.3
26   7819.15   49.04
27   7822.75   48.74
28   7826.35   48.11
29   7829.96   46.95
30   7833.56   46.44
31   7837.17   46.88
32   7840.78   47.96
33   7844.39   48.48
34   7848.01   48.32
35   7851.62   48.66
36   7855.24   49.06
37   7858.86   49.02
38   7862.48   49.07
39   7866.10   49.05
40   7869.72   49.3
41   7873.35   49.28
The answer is 47.3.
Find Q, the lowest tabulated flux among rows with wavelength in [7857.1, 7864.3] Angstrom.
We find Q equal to 49.02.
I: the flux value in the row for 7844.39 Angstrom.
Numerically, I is 48.48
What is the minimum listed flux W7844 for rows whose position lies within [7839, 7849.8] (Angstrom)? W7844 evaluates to 47.96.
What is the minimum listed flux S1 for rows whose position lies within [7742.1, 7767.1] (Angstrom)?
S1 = 45.75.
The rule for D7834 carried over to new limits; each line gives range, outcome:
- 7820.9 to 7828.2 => 48.4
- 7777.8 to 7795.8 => 46.8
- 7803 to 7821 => 49.1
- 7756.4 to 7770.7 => 46.6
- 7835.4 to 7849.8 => 47.9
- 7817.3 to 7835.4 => 47.9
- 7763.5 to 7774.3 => 46.8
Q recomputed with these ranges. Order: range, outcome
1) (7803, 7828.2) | 48.11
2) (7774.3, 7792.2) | 46.15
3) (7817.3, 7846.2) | 46.44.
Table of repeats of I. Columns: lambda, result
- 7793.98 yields 47.51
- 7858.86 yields 49.02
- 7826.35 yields 48.11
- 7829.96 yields 46.95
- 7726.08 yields 47.34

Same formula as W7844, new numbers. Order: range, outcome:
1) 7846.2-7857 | 48.32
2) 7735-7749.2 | 46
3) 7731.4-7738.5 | 48.66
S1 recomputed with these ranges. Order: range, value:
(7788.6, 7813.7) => 46.74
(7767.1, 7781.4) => 46.68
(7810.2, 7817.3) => 49.25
